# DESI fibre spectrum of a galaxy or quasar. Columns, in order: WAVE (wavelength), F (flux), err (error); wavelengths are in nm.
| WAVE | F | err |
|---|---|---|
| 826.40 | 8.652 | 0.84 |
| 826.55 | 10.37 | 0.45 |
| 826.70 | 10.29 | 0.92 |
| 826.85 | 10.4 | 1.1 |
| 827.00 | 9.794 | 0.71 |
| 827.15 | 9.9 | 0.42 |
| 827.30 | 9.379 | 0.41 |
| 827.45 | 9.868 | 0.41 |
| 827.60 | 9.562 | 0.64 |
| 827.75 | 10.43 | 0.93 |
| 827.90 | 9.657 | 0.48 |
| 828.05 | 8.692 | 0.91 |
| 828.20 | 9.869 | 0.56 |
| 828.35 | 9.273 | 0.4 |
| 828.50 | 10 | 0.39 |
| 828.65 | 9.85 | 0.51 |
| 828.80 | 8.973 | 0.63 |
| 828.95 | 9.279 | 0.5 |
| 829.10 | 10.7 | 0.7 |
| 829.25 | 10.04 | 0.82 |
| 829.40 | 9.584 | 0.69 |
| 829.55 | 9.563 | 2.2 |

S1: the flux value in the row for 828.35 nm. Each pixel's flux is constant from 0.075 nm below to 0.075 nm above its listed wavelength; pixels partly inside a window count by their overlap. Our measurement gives 9.273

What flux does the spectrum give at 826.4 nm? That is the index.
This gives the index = 8.652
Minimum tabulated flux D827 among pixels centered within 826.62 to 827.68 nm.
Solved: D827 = 9.379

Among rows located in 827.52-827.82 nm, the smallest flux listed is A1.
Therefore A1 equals 9.562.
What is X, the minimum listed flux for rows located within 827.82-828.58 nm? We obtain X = 8.692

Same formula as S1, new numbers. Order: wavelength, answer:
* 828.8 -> 8.973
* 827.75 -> 10.43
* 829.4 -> 9.584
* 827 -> 9.794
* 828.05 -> 8.692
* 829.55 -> 9.563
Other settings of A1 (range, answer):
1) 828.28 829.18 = 8.973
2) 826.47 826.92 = 10.29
